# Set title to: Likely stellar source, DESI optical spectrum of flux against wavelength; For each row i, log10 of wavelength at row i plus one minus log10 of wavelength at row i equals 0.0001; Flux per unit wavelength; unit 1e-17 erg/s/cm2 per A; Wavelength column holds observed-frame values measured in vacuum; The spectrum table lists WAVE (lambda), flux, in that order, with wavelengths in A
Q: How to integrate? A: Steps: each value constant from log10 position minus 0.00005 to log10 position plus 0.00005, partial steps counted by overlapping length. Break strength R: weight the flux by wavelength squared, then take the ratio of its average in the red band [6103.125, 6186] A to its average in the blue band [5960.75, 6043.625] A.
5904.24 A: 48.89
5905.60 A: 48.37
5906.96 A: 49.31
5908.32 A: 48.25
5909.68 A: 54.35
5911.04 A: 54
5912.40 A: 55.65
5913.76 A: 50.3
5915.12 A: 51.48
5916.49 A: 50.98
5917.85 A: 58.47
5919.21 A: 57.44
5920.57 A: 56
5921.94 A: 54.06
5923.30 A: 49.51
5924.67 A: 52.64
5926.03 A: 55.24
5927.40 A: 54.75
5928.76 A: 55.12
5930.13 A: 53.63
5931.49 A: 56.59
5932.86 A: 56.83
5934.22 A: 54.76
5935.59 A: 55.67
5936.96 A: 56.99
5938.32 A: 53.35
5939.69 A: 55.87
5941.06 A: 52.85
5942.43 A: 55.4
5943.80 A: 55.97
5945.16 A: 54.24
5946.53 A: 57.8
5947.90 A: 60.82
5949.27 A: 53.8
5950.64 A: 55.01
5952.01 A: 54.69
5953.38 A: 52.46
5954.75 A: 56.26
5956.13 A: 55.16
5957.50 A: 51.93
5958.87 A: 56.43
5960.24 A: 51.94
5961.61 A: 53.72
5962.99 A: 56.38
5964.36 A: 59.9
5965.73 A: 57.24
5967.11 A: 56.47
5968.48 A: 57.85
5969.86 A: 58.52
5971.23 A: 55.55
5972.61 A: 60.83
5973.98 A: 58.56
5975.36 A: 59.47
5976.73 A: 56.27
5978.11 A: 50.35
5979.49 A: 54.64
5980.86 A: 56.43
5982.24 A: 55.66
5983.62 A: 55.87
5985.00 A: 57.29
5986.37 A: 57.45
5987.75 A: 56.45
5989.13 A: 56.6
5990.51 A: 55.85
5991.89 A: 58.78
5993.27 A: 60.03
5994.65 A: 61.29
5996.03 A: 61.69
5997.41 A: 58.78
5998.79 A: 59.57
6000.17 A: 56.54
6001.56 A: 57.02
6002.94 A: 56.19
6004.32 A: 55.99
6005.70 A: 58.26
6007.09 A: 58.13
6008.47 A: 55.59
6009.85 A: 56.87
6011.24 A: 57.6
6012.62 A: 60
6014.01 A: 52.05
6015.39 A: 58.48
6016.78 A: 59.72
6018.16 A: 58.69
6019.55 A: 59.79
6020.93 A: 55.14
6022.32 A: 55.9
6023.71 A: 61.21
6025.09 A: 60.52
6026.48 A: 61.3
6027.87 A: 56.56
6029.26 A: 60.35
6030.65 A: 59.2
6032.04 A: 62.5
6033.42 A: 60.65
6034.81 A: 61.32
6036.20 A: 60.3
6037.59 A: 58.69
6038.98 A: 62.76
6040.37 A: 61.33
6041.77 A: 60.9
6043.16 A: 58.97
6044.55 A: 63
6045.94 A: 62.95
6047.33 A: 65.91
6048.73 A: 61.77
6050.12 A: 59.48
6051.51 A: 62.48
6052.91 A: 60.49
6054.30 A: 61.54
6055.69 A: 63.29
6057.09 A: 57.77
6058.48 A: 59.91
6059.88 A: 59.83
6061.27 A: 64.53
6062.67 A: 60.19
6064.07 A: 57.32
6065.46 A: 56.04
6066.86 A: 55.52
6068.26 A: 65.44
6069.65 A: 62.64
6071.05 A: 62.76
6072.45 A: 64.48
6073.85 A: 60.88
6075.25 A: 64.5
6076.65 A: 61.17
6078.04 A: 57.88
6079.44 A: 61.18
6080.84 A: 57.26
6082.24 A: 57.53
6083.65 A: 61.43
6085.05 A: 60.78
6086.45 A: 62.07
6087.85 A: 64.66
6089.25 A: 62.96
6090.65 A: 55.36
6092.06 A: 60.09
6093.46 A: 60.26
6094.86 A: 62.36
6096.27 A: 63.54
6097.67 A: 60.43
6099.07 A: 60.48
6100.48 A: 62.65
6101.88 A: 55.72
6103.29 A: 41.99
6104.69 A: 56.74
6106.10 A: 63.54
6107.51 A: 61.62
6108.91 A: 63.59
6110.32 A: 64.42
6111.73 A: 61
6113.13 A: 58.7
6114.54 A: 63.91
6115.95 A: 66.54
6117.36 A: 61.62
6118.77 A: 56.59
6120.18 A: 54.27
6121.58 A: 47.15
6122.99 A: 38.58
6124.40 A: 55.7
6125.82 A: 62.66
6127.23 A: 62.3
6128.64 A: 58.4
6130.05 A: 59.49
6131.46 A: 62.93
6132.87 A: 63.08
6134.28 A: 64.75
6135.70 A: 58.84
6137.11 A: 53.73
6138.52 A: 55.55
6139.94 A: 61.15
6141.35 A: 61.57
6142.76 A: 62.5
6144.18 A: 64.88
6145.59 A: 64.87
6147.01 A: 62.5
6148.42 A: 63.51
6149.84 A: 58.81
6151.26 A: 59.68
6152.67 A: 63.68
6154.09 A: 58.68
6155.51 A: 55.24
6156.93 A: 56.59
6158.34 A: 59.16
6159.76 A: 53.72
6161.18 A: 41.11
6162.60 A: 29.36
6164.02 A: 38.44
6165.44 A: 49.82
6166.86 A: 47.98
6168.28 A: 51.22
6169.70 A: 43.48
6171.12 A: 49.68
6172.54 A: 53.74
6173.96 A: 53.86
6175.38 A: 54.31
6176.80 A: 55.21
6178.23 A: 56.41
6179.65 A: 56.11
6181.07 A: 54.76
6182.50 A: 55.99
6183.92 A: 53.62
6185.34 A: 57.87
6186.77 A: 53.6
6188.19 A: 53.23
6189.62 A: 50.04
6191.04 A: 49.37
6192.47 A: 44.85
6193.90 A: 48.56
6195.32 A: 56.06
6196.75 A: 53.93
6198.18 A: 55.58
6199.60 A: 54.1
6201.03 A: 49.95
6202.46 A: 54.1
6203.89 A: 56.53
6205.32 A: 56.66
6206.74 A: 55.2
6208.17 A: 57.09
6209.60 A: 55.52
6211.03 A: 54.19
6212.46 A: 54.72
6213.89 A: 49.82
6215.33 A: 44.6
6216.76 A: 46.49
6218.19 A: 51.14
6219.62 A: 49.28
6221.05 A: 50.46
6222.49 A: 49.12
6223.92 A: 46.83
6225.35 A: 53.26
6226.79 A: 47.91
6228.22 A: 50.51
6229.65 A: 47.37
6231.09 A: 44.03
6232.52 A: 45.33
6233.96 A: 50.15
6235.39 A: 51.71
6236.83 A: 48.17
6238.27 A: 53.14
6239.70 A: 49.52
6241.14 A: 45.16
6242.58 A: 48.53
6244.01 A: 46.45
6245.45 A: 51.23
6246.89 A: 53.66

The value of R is 1.02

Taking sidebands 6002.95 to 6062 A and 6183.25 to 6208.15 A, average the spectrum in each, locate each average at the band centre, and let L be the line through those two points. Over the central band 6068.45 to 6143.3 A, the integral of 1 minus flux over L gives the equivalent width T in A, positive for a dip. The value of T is -3.86 A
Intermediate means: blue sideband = 59.8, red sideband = 53.3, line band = 59.8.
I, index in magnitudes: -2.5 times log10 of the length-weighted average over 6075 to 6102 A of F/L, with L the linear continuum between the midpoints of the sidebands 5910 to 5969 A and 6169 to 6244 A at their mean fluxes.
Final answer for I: -0.15 mag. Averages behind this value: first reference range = 55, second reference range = 51.5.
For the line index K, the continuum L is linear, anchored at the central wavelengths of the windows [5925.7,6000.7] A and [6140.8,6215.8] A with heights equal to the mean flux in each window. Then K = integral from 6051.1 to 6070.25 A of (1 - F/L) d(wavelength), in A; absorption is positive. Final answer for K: -1.8 A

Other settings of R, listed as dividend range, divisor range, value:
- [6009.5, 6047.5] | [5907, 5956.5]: 1.13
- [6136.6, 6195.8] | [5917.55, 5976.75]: 1.04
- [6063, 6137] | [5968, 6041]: 1.06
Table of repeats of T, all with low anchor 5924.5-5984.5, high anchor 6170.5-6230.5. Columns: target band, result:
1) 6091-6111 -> -2.2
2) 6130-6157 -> -3.8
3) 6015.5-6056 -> -4.4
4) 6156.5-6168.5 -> 1.3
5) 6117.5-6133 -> -0.9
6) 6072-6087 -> -1.9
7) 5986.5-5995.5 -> -0.5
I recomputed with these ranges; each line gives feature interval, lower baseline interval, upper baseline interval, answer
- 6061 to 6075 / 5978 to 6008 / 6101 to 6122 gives -0.05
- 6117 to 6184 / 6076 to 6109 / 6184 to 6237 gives 0.00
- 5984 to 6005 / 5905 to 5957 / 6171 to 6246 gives -0.08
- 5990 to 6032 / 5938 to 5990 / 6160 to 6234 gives -0.06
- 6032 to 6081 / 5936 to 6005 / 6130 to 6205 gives -0.10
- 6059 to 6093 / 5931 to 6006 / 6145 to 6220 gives -0.11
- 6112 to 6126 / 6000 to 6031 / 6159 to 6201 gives -0.06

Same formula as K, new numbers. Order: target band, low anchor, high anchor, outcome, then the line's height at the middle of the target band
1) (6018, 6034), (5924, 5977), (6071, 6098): -0.2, 58.8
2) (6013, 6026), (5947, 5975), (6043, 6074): 0.3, 59.2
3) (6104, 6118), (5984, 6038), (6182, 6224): -1.8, 55.3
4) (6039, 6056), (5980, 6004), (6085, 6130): -1.0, 58.4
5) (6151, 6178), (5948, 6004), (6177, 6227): 1.0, 53.2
